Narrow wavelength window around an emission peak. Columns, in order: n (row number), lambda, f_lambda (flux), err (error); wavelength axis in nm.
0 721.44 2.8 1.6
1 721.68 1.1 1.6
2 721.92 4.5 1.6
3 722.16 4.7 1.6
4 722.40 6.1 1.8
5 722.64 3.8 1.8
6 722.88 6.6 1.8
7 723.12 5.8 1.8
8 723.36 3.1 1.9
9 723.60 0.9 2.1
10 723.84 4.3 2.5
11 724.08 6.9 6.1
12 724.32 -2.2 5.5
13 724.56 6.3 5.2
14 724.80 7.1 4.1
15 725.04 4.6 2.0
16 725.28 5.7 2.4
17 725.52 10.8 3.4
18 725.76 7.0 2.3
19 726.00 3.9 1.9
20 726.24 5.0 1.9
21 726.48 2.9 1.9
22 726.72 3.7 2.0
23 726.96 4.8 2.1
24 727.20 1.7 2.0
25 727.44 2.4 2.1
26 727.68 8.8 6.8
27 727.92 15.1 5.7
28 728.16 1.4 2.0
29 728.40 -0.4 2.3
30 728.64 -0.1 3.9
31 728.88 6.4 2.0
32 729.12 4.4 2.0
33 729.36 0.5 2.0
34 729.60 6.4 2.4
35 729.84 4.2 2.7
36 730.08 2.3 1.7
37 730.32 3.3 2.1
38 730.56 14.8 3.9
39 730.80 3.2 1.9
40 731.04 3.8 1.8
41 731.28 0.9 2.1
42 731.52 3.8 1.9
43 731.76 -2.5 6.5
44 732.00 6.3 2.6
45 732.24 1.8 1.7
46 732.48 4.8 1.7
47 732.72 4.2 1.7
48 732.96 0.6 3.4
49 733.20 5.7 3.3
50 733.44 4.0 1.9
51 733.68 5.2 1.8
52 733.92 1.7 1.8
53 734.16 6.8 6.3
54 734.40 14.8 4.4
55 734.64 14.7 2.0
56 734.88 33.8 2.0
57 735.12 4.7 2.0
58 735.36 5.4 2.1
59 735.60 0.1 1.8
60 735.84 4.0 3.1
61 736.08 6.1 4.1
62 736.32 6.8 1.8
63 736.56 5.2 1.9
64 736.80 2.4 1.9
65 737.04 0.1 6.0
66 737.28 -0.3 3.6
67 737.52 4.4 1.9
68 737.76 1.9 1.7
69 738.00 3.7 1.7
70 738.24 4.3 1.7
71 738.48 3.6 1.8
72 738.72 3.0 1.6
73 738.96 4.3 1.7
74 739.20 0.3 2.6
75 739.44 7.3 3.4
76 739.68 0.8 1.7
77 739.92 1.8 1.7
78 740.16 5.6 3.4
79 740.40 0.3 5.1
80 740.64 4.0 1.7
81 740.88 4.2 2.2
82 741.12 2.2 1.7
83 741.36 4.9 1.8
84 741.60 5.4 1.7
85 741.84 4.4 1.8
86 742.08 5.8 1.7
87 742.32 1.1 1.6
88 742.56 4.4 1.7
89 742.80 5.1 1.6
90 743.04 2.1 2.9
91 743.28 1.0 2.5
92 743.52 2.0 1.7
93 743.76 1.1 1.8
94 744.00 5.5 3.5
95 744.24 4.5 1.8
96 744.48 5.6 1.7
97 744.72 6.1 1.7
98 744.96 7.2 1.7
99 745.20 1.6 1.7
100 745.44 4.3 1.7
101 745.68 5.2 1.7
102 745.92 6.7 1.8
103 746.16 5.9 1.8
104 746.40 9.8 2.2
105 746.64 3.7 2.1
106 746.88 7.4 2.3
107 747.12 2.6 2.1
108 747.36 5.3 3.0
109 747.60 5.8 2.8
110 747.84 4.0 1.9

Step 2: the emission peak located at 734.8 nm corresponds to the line H-alpha 6563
